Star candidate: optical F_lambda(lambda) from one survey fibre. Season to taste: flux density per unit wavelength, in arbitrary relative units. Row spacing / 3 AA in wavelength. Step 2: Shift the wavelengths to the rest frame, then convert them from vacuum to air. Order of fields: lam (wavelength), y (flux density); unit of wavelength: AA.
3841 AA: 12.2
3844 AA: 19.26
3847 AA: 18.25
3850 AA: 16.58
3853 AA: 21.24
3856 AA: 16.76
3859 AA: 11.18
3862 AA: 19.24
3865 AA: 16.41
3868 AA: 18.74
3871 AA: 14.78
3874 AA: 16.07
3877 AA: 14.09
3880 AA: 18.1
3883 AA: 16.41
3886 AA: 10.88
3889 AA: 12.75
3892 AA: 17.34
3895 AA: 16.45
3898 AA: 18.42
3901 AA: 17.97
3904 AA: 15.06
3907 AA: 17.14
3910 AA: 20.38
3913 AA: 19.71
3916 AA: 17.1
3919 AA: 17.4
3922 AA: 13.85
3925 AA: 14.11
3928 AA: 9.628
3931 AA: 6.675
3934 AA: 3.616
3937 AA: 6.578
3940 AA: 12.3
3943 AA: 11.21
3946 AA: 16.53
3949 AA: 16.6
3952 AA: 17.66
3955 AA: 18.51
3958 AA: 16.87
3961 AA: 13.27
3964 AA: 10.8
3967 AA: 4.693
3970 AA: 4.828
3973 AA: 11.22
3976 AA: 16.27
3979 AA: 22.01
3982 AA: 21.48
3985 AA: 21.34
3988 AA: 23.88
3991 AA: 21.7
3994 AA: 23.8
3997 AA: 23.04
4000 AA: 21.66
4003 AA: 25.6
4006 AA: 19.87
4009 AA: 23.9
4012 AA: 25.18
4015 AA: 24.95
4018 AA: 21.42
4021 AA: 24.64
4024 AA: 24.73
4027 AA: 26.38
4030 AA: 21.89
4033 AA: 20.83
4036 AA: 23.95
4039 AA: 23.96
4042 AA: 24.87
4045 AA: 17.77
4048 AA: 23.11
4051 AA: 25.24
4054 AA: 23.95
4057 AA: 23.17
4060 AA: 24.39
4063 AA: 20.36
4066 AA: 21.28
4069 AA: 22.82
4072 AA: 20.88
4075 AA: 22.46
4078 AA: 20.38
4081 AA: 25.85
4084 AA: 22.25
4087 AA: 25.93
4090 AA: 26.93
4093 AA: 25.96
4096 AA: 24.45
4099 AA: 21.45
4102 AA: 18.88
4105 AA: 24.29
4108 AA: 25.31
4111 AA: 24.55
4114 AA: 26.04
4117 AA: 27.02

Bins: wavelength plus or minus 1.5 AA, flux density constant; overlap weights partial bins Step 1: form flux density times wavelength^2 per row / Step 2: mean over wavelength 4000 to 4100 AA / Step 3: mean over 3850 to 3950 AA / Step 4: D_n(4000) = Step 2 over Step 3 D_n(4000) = 1.68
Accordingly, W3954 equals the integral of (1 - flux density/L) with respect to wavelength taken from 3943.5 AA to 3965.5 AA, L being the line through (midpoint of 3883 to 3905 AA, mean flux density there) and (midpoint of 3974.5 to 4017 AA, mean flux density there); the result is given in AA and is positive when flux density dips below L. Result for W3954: 4.6 AA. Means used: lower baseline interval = 15.6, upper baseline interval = 22.5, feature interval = 15.5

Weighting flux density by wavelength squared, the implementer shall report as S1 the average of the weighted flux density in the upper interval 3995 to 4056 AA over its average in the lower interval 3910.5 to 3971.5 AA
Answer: 1.92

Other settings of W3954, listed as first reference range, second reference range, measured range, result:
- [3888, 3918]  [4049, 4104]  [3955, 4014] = 4.8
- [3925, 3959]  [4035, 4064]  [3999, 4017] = -4.3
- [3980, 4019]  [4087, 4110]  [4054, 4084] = 1.6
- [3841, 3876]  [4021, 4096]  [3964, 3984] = 7.0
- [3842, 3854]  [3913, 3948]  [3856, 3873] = 1.0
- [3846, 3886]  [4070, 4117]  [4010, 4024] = -1.8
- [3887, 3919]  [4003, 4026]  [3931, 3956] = 9.3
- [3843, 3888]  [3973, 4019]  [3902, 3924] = 1.6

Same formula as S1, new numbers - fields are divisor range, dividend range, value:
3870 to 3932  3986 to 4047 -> 1.58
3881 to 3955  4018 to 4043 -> 1.73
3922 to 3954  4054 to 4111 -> 2.13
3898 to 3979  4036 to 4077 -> 1.75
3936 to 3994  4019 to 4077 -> 1.55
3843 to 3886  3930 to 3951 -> 0.67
